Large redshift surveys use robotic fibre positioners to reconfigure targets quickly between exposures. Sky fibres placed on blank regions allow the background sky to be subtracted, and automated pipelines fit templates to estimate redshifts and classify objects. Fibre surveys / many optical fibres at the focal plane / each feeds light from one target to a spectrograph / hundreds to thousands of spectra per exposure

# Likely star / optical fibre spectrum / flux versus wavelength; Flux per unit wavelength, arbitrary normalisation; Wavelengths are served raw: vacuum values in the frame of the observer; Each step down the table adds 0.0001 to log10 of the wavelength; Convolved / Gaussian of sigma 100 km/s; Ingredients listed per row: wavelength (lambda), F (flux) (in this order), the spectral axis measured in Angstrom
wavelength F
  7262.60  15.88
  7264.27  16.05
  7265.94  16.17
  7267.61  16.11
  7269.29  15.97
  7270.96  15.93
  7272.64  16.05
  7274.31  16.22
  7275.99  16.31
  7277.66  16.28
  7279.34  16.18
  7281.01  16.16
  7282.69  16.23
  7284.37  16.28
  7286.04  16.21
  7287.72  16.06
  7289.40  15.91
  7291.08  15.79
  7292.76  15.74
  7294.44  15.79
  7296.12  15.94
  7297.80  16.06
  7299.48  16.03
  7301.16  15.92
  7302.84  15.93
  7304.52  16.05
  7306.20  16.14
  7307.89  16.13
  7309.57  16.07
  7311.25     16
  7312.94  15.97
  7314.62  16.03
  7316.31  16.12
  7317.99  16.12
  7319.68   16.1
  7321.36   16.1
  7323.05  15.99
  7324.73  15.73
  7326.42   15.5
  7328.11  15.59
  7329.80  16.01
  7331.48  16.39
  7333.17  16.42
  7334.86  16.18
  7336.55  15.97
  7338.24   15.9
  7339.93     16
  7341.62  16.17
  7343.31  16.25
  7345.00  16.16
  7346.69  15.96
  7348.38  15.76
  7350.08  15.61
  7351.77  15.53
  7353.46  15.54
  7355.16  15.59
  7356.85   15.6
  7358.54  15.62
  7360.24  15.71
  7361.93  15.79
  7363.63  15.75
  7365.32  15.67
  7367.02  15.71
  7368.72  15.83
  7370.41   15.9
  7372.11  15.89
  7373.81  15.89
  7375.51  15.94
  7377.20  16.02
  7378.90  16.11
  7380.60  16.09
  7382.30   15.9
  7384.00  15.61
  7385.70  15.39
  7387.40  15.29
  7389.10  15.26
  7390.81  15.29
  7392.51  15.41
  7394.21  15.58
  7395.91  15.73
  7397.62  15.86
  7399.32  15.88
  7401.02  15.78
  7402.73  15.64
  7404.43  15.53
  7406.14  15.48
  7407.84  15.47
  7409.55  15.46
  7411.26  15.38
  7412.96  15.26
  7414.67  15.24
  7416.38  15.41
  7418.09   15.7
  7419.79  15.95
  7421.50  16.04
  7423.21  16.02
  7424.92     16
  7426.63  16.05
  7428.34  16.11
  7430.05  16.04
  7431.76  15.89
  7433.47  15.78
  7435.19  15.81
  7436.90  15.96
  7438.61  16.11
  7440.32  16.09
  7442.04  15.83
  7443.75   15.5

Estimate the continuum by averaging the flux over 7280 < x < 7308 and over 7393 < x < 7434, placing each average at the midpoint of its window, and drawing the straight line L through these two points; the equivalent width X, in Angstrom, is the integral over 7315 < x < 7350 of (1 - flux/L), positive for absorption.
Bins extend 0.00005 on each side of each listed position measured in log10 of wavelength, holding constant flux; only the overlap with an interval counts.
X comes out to -0.2 Angstrom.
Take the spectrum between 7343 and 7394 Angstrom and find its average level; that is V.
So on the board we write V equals 15.7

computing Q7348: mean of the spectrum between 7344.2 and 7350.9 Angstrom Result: 15.9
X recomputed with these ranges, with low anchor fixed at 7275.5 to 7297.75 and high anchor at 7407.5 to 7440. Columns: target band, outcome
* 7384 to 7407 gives 0.4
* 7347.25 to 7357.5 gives 0.2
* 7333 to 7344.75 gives -0.1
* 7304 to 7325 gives -0.1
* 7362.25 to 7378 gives 0.1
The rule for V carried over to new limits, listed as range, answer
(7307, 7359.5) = 15.9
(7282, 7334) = 16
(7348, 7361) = 15.6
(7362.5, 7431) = 15.7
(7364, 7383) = 15.9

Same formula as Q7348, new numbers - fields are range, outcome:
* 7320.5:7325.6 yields 16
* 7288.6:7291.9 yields 15.8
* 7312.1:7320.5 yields 16.1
